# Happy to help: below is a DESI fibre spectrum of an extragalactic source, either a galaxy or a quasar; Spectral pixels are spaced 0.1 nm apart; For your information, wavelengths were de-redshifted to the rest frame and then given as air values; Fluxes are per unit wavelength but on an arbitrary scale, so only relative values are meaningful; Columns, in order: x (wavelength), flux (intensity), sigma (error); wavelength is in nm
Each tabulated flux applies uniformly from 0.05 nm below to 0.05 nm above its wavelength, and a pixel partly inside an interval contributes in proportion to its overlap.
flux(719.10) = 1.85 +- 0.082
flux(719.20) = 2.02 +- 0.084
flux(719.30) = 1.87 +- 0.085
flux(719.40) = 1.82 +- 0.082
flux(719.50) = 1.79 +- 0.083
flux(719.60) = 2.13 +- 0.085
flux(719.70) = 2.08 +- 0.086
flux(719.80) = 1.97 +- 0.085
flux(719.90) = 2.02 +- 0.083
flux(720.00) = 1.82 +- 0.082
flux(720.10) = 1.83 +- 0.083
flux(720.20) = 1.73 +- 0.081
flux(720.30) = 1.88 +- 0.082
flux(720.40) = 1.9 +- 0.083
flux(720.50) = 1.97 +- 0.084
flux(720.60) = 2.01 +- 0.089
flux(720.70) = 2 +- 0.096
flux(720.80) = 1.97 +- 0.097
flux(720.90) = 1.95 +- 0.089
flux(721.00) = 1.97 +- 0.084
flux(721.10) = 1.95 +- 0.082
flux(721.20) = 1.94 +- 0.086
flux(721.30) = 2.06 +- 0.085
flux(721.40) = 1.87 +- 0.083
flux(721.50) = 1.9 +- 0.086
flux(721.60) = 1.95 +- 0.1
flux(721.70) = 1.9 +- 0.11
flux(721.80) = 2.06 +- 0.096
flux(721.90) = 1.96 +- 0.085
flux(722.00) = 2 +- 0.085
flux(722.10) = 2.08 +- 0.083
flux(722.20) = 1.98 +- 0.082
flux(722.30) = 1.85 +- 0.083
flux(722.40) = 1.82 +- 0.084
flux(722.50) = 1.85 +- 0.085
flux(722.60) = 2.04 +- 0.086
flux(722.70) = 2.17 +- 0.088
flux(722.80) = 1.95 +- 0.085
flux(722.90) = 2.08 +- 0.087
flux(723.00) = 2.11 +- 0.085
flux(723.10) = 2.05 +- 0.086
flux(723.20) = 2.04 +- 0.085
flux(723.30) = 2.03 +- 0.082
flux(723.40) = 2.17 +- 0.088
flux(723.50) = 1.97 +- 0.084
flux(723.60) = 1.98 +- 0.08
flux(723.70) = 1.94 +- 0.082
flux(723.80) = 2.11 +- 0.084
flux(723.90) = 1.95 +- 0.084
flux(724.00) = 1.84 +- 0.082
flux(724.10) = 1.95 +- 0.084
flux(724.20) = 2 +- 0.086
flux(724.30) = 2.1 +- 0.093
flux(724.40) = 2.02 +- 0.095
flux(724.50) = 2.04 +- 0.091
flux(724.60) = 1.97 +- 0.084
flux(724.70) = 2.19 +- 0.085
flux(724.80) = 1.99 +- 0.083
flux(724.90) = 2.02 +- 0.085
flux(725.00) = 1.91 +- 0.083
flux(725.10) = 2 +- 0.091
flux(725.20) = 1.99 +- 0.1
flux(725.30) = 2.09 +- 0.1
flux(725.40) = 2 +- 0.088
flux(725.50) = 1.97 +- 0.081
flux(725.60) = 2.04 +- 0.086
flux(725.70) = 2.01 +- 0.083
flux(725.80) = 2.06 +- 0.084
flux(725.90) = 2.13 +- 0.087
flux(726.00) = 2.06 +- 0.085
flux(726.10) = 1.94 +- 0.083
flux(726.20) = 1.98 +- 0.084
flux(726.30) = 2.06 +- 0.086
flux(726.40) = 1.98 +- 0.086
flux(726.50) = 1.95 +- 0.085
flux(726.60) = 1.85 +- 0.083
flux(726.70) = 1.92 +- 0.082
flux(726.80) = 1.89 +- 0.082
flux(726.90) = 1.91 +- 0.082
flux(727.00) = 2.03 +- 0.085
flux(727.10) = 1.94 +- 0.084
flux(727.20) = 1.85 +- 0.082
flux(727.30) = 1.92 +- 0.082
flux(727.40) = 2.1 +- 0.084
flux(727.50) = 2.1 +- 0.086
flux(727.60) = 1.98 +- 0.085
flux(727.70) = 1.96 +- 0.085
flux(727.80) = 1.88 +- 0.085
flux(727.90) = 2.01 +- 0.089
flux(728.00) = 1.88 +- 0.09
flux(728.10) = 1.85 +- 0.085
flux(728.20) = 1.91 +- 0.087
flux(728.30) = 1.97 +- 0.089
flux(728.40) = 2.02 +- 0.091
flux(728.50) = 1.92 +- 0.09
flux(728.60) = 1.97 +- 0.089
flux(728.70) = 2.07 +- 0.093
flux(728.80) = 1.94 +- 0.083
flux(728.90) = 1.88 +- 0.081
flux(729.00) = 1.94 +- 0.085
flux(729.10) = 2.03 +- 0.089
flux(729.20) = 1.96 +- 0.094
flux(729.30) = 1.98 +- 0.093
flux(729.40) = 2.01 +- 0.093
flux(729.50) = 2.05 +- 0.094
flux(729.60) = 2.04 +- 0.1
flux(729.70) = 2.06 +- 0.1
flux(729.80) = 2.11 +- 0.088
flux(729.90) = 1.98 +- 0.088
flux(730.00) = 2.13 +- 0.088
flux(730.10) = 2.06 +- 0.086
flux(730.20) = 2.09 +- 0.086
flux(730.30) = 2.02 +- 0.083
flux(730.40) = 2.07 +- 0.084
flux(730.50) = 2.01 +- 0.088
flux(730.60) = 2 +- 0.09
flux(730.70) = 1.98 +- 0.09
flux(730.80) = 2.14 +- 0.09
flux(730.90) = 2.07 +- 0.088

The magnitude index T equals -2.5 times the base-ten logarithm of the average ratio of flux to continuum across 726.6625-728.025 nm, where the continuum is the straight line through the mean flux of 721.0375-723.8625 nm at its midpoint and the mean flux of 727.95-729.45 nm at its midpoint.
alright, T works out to 0.00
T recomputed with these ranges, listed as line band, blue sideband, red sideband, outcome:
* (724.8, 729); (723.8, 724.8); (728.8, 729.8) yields 0.02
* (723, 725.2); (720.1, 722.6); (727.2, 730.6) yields -0.03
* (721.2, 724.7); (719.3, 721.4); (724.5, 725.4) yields -0.01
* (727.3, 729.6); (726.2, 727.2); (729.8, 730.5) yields 0.02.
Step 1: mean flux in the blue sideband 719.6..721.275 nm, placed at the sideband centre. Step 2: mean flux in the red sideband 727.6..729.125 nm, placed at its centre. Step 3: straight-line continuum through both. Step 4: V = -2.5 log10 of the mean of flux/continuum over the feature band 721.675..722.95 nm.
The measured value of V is -0.02 mag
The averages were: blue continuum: 1.94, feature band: 1.98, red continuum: 1.95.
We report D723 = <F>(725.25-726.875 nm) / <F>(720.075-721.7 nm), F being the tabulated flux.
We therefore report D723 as 1.03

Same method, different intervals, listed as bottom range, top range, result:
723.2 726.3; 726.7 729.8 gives 0.98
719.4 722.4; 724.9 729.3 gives 1.02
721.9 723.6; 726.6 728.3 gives 0.97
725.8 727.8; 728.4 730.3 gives 1.02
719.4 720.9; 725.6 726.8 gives 1.03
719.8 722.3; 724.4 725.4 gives 1.04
